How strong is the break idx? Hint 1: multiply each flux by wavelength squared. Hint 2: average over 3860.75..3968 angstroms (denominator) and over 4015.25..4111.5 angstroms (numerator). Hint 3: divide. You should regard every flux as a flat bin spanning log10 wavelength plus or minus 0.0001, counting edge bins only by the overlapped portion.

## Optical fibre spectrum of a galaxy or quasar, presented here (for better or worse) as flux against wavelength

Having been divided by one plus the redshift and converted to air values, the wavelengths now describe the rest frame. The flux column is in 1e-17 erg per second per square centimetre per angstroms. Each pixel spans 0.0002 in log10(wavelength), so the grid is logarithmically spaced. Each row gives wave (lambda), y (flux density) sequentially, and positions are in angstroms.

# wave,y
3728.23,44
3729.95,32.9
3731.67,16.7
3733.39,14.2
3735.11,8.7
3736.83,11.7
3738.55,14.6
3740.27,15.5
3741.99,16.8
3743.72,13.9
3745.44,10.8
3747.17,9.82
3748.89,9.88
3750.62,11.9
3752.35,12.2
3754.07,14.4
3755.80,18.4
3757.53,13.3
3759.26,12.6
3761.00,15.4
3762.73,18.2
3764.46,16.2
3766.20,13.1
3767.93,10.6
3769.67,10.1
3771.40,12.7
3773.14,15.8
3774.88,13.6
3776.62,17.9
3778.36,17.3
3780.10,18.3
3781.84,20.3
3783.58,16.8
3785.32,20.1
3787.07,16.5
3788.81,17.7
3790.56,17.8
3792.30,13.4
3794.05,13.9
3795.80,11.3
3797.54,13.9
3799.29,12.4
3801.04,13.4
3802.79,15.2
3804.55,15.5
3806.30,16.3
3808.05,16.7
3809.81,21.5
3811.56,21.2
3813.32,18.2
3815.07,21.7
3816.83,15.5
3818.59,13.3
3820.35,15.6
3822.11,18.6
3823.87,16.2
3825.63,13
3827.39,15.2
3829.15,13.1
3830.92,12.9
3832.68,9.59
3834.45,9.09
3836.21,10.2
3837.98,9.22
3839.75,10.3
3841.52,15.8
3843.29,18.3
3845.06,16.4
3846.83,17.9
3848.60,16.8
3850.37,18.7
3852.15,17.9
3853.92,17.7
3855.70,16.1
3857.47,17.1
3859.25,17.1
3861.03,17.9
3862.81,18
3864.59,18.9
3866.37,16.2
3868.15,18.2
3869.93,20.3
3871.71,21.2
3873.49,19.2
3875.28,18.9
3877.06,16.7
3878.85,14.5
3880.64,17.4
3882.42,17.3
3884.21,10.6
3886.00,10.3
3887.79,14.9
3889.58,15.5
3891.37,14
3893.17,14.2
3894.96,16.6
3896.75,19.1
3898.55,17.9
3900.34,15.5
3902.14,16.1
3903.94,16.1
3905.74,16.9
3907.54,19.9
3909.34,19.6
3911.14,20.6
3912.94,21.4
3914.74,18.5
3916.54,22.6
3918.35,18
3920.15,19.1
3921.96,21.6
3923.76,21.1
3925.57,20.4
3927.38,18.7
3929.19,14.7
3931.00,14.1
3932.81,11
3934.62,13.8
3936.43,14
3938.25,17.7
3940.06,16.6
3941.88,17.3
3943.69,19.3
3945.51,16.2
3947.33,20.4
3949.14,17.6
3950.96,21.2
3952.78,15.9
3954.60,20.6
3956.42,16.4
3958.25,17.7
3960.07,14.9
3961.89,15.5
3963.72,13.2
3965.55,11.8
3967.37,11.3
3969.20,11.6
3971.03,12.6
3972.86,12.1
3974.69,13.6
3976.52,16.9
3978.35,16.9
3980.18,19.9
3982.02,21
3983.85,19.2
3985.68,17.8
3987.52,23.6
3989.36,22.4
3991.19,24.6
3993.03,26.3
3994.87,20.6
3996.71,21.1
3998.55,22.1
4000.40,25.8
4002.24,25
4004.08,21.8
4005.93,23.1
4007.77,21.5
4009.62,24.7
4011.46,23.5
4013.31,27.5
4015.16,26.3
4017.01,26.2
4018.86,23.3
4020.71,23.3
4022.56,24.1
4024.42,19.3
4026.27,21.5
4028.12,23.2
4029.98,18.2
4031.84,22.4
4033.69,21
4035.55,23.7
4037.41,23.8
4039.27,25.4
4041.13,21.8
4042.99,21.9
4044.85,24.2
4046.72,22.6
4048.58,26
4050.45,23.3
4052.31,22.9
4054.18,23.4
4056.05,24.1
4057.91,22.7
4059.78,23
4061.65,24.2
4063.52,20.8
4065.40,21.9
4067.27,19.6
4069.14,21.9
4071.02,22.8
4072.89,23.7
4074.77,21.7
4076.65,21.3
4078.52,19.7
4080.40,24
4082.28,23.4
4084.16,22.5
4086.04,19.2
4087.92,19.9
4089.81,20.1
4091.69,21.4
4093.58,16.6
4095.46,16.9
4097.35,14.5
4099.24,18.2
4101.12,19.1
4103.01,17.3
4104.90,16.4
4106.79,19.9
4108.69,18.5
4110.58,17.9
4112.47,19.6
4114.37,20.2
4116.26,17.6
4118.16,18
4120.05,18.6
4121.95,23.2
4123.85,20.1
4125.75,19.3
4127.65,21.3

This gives 1.35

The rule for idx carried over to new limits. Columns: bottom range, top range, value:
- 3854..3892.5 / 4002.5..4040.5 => 1.50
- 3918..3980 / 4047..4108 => 1.37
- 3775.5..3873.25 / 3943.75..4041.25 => 1.36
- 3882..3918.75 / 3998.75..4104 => 1.41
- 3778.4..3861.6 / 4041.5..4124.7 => 1.50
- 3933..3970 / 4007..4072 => 1.50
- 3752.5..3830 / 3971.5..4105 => 1.56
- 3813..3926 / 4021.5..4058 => 1.49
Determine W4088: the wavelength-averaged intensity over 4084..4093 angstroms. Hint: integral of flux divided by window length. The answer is 20.3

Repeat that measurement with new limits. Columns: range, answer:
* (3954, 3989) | 16.2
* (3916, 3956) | 17.8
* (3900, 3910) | 17.4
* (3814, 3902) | 15.9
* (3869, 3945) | 17.2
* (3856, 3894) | 16.6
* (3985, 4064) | 23.1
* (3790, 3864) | 15.5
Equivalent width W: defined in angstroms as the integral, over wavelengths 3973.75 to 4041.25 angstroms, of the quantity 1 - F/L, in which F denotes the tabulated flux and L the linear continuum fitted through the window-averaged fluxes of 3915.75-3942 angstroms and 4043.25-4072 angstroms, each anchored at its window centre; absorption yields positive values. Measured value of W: -4.87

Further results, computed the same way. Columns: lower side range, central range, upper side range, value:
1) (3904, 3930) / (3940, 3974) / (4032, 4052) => 7.83 angstroms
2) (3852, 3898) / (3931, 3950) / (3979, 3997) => 3.21 angstroms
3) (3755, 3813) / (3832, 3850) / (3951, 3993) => 2.87 angstroms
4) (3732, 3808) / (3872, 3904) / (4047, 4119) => 1.73 angstroms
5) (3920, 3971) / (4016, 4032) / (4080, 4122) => -4.15 angstroms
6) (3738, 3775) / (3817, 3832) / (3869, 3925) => 0.82 angstroms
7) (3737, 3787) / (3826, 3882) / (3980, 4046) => 5.36 angstroms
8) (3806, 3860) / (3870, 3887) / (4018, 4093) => 0.61 angstroms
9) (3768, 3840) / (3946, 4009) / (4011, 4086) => 5.92 angstroms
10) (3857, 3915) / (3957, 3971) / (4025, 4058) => 4.40 angstroms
